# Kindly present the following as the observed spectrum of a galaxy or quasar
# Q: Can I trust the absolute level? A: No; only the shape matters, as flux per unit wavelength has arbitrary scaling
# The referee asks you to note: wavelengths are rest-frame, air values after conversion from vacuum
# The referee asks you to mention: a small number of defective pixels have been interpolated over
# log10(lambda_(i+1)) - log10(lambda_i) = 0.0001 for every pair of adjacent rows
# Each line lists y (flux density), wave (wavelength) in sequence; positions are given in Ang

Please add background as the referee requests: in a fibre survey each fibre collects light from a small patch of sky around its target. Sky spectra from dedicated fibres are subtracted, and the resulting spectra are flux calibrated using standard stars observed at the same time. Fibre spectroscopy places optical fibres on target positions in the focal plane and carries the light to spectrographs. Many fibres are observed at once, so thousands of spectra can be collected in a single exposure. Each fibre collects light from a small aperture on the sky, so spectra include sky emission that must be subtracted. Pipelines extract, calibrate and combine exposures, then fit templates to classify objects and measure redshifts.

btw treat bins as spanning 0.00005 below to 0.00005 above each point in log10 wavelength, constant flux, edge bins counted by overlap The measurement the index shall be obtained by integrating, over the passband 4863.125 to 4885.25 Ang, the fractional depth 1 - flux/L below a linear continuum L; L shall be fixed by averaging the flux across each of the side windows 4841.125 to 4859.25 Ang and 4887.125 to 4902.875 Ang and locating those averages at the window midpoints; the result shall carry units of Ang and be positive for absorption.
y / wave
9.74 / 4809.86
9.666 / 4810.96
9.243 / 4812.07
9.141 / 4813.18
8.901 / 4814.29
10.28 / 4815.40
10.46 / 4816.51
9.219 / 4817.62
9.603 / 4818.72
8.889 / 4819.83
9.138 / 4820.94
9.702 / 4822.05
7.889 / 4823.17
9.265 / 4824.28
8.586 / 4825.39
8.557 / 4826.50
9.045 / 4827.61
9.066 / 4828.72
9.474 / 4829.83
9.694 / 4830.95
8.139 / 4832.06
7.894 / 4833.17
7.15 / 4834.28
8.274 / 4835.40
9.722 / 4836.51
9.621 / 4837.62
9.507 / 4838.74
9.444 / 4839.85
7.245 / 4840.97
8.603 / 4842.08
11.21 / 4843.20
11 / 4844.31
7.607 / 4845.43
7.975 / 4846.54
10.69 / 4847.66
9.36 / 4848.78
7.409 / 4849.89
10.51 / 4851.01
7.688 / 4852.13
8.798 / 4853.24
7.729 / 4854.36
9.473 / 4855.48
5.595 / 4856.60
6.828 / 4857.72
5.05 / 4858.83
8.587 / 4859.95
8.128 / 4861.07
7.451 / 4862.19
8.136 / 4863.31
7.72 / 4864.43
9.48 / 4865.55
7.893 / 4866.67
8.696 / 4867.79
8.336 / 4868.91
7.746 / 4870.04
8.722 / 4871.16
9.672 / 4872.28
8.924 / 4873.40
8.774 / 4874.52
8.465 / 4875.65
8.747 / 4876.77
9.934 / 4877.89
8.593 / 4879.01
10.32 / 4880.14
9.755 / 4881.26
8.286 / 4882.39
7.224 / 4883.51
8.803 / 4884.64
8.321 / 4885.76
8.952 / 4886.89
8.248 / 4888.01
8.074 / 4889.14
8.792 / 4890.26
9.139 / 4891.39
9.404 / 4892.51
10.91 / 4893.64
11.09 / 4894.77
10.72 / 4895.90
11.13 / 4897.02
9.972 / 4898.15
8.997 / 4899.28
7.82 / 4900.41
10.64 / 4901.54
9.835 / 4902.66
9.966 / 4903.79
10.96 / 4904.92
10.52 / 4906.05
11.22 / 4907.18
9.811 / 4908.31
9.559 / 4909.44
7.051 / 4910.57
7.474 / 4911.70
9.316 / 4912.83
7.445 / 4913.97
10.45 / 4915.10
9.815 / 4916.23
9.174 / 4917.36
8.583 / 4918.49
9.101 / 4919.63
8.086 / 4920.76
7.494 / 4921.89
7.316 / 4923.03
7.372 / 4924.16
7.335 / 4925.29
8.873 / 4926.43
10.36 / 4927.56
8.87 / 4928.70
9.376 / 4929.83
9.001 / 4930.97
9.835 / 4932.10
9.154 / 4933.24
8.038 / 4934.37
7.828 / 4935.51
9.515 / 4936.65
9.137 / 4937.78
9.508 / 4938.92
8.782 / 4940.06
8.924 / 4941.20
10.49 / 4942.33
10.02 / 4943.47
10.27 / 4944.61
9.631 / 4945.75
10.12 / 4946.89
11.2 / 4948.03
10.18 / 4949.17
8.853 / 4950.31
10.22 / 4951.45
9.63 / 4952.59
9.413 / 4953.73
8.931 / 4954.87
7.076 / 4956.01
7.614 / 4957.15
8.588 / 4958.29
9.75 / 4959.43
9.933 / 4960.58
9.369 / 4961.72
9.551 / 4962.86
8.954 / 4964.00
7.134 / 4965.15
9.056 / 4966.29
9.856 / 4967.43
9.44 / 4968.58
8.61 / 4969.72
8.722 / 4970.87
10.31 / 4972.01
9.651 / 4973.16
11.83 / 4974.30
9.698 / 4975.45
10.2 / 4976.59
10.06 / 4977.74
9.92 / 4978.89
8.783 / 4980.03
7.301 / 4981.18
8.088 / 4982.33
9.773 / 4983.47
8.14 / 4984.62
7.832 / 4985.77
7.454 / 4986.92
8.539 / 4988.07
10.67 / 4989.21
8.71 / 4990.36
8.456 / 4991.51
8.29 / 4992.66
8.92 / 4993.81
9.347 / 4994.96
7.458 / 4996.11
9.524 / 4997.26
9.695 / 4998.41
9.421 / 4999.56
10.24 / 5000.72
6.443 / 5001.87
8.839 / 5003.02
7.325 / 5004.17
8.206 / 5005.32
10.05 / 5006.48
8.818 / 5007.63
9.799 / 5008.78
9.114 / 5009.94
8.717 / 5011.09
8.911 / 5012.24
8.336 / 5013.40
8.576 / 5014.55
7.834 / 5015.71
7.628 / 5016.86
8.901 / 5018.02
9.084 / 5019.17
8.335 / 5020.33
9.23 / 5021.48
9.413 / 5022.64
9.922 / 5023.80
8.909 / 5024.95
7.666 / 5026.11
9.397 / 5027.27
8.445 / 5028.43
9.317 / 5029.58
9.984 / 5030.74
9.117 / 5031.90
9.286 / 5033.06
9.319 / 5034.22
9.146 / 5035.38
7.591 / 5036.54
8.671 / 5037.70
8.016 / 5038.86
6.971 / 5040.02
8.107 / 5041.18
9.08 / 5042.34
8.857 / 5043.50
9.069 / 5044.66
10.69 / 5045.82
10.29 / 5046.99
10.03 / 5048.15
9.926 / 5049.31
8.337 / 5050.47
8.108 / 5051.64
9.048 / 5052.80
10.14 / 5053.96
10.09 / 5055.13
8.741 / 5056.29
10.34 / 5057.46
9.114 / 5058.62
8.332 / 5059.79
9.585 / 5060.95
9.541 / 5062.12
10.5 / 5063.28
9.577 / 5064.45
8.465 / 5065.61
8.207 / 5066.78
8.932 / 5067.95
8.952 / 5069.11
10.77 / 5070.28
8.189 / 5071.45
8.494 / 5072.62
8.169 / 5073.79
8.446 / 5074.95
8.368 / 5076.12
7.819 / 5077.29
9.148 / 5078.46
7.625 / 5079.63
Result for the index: 0.88 Ang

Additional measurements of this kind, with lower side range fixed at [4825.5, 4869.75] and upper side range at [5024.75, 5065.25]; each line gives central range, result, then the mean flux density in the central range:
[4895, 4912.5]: -2.09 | 9.74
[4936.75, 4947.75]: -1.09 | 9.69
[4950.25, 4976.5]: -1.11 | 9.25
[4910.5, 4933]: 0.24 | 8.66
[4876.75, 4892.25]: -0.31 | 8.82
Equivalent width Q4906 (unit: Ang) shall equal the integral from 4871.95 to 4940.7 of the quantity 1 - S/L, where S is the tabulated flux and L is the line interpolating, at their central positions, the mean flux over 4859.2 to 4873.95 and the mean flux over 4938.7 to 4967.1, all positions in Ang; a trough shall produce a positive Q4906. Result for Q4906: -2.4 Ang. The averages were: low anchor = 8.38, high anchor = 9.33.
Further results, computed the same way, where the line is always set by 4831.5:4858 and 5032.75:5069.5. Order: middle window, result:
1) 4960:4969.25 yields -0.2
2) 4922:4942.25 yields 0.1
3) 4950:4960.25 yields 0.0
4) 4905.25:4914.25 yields -0.4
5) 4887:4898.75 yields -1.3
